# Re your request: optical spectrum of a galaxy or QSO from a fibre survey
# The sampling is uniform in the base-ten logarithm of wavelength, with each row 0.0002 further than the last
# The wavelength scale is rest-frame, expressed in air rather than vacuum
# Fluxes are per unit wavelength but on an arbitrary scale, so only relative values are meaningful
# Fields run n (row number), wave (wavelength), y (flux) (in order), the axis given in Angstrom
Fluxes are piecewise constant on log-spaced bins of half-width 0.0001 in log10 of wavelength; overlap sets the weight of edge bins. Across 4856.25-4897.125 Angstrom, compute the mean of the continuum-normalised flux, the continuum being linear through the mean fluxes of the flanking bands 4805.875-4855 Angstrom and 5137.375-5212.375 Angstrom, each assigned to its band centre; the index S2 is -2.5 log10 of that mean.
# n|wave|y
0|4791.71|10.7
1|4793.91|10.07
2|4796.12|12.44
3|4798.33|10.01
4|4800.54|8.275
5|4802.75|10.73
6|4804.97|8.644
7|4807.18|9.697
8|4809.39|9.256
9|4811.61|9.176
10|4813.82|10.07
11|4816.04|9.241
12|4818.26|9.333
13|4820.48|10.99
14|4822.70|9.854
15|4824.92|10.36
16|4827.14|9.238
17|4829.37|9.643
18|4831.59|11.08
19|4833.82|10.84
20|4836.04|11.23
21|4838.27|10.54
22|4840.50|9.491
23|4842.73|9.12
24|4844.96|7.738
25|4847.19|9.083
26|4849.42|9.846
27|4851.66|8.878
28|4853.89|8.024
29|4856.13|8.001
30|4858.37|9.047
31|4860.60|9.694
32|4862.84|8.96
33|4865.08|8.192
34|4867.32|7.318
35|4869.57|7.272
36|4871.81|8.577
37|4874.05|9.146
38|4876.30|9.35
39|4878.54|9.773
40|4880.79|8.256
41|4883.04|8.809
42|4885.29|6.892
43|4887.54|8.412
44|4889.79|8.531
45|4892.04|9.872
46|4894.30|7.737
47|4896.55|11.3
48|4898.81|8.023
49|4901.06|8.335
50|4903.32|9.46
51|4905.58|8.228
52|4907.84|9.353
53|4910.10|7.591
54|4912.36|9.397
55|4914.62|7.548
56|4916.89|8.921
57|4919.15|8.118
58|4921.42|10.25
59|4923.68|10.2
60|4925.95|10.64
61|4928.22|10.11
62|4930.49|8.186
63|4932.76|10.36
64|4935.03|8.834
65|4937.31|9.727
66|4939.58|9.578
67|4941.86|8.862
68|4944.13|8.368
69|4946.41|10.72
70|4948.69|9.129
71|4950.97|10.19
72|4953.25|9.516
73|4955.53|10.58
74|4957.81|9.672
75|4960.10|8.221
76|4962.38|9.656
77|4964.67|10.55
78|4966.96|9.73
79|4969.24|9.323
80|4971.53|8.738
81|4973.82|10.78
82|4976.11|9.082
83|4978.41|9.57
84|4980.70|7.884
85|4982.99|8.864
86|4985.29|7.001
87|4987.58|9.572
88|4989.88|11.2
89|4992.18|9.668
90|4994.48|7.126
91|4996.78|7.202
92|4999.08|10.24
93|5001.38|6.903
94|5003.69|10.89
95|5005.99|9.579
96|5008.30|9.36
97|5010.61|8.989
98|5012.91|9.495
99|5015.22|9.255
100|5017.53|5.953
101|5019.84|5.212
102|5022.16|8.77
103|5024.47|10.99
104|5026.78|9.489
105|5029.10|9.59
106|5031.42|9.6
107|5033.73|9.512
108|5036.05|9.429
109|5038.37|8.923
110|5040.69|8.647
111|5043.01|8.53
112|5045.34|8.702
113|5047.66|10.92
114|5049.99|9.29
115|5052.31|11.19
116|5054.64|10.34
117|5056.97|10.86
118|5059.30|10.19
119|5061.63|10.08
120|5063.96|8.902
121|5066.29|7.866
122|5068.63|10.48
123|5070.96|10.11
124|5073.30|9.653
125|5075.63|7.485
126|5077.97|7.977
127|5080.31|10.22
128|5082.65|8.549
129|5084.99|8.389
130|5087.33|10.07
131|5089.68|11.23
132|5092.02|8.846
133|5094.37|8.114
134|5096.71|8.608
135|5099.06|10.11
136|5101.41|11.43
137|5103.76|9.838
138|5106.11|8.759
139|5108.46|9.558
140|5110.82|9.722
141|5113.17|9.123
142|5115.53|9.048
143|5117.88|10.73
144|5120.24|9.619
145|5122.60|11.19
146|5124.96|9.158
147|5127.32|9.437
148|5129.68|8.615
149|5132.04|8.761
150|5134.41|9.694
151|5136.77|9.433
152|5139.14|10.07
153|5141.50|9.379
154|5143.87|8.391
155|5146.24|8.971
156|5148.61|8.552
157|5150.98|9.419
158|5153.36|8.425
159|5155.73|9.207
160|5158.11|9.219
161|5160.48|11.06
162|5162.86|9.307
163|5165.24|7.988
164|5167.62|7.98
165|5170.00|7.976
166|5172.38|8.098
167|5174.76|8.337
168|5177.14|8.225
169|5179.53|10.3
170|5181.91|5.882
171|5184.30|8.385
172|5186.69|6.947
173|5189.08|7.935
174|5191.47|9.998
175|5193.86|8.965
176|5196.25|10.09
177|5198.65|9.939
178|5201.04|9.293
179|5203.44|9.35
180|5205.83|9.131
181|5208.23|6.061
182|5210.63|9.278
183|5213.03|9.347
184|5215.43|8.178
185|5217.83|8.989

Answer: 0.10 mag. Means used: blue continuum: 9.67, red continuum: 8.79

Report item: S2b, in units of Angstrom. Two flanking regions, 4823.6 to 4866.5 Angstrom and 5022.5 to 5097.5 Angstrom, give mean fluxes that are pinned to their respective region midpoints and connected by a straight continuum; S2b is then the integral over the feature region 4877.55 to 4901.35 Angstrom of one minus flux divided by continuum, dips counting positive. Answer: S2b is 1.7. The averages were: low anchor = 9.41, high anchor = 9.46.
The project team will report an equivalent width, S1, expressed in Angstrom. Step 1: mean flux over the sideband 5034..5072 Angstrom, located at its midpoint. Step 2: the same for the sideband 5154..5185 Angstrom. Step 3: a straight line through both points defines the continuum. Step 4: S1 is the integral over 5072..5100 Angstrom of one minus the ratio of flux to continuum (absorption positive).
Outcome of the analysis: 0.8 Angstrom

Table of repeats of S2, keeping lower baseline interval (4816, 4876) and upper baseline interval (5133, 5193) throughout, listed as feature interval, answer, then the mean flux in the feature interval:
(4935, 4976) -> -0.05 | 9.57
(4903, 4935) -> 0.00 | 9.15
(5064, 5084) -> -0.01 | 9.03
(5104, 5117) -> -0.06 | 9.32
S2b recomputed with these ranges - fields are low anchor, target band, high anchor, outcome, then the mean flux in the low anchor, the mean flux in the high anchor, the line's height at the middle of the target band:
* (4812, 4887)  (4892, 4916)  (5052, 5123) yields 1.4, 9.2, 9.59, 9.29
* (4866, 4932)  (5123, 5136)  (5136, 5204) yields -0.6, 8.82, 8.86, 8.85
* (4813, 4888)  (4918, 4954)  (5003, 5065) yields -1.1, 9.19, 9.35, 9.26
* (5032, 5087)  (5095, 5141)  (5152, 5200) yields -2.7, 9.41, 8.72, 9.06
